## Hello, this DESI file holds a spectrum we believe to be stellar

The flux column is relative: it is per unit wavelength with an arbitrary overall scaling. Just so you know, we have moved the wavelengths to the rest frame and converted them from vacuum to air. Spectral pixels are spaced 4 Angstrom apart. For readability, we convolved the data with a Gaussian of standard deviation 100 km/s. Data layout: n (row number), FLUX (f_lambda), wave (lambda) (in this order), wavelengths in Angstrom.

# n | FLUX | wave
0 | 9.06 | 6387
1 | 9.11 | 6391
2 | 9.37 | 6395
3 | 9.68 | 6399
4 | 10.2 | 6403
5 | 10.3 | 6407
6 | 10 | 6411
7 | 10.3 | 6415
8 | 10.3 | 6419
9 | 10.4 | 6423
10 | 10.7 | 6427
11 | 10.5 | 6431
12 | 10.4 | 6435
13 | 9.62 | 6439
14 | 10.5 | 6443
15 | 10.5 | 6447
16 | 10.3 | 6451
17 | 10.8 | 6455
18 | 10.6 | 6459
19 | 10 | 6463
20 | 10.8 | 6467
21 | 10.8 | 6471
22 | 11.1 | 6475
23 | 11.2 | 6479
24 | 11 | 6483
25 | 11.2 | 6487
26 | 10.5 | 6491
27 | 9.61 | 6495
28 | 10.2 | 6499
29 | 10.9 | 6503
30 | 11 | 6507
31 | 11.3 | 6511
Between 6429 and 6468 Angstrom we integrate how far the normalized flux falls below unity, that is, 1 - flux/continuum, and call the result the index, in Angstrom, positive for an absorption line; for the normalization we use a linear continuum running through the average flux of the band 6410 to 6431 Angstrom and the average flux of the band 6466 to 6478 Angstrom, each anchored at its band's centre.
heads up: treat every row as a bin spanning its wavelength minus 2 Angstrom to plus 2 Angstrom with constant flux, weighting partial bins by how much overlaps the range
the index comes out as 1.0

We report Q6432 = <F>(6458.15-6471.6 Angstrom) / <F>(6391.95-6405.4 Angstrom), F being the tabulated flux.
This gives 1.1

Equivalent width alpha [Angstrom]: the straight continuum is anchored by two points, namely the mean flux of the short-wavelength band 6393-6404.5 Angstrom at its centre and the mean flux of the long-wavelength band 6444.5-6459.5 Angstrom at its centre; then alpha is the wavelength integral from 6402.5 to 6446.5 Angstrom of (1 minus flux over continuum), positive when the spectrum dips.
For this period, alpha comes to -0.79 Angstrom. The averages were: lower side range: 9.73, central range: 10.3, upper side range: 10.5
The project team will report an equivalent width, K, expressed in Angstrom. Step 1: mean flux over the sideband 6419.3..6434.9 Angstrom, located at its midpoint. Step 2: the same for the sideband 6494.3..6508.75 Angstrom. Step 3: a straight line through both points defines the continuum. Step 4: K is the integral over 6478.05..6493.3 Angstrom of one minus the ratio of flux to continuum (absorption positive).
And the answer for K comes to -0.6 Angstrom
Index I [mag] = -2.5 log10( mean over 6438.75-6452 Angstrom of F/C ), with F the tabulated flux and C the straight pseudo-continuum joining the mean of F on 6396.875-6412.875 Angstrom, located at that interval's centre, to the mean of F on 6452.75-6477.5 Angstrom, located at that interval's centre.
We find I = 0.018 mag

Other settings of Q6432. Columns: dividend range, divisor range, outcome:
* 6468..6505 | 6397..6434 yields 1.04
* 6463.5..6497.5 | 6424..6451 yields 1.04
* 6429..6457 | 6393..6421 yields 1.04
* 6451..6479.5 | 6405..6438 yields 1.03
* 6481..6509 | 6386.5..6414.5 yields 1.09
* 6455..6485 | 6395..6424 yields 1.07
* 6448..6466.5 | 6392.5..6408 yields 1.06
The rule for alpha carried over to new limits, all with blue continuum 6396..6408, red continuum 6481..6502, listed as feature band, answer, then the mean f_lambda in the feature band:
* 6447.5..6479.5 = -1.0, 10.7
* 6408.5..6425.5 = -0.3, 10.3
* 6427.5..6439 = -0.2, 10.3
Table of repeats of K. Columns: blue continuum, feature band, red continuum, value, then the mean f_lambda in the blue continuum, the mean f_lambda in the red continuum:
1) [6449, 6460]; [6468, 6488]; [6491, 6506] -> -1.2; 10.6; 10.3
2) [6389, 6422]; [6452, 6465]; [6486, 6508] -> -0.2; 9.92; 10.5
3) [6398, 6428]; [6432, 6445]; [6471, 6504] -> 0.3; 10.2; 10.7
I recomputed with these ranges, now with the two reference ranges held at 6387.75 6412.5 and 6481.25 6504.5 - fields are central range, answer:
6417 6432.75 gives -0.06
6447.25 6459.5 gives -0.04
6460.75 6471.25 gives -0.02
